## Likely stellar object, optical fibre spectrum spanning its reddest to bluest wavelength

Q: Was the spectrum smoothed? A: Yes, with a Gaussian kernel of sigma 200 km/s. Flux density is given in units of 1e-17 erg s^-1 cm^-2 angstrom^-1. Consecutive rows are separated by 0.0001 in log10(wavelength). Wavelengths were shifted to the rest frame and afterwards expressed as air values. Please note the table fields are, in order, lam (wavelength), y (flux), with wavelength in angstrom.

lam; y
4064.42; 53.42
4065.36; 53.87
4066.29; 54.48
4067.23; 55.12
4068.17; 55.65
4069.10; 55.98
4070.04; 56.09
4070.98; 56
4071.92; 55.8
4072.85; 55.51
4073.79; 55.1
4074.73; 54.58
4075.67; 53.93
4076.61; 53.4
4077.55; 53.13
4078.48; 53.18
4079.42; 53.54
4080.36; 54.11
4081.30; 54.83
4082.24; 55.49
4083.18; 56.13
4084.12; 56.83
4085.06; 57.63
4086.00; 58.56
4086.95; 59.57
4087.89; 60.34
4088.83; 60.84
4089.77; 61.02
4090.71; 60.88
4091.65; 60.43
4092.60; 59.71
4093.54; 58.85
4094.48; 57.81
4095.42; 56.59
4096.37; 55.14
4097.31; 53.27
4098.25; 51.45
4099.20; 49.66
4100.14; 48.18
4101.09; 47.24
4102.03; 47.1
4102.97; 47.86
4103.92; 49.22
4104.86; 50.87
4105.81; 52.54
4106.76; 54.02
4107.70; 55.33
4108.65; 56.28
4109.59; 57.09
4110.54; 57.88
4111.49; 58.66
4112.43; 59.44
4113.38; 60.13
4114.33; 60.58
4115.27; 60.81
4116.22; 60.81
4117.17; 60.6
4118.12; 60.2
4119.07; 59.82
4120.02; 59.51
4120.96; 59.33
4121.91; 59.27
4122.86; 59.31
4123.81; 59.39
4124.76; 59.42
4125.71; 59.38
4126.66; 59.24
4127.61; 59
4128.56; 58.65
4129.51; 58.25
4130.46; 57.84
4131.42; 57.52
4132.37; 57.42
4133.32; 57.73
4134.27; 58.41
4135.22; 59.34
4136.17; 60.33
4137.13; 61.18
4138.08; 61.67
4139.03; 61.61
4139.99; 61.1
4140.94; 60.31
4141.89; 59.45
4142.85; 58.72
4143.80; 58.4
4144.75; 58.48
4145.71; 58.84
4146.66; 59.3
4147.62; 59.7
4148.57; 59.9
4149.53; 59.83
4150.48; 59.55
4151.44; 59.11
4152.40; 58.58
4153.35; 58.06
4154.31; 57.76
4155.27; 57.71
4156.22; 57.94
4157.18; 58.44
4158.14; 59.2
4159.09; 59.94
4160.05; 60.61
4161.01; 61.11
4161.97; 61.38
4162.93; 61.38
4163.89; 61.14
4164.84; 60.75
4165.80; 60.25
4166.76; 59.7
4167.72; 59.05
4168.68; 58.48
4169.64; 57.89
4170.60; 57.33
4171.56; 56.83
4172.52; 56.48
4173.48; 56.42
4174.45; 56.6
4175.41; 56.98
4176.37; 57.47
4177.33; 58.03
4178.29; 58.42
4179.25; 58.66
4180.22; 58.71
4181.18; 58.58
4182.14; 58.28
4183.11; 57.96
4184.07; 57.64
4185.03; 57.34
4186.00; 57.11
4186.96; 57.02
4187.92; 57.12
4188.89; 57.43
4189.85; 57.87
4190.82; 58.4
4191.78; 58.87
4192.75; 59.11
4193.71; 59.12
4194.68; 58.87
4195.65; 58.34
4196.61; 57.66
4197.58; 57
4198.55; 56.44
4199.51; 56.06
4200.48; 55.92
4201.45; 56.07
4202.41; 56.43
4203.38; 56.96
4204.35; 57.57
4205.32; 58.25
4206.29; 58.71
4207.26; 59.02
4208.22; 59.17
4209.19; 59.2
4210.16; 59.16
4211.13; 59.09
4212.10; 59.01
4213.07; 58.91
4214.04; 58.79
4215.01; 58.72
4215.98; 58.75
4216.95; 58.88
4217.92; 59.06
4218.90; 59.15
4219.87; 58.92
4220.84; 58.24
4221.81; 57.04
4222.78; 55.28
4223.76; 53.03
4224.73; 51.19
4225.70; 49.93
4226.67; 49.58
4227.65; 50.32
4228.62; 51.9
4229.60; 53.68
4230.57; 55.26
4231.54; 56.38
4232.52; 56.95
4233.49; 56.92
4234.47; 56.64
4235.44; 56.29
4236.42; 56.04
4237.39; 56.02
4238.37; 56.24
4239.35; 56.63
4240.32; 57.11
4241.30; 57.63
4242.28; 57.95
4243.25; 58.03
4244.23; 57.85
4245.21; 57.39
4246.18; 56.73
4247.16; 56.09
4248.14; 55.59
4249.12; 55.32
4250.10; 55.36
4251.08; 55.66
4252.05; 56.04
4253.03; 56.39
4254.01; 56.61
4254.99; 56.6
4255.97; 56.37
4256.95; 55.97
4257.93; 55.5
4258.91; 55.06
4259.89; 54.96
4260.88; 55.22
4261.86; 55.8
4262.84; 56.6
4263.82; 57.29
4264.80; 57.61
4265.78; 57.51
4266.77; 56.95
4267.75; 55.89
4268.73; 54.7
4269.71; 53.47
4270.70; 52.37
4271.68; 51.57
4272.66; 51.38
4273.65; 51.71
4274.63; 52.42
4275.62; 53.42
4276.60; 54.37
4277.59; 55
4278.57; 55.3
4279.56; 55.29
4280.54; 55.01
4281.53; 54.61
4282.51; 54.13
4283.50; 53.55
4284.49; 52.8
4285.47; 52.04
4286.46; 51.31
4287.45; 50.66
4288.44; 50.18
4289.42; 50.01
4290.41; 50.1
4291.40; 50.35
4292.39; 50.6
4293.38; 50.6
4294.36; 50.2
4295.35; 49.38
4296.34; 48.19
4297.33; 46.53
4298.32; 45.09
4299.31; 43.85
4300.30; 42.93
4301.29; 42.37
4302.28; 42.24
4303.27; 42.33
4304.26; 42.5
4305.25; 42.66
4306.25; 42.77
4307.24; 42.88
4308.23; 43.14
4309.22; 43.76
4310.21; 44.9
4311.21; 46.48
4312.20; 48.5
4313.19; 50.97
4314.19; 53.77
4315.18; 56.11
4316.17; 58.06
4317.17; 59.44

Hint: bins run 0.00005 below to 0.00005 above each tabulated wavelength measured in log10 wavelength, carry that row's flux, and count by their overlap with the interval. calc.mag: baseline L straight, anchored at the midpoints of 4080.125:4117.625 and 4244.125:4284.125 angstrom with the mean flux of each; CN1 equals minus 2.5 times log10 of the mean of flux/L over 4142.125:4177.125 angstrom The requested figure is -0.06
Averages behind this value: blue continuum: 56.1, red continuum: 55.2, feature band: 58.9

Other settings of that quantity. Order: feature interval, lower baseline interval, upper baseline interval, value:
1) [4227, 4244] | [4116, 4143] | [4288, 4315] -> -0.09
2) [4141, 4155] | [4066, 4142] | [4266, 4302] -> -0.07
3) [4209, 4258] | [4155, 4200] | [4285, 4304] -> -0.06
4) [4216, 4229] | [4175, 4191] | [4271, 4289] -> 0.02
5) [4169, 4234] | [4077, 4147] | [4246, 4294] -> -0.03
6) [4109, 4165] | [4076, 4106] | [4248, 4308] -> -0.10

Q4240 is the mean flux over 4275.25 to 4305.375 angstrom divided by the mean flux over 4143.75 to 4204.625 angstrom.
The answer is 0.85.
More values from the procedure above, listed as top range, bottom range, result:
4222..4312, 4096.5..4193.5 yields 0.91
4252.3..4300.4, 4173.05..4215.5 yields 0.92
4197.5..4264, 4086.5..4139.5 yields 0.98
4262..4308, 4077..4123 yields 0.90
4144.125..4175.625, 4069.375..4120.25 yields 1.05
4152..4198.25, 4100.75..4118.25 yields 1.05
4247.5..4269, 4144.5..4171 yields 0.94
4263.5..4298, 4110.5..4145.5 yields 0.89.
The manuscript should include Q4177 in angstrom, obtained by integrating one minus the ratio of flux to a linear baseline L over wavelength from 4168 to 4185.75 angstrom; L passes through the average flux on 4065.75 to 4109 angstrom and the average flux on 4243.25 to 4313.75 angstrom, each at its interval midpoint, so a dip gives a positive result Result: -1.39 angstrom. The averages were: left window 55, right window 51.8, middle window 57.7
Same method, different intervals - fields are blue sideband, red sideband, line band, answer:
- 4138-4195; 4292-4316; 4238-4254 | -1.5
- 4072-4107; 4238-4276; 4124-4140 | -1.2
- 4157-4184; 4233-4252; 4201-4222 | -0.3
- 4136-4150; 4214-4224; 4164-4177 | 0.2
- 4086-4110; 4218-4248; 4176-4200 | -1.1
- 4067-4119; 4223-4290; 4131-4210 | -4.6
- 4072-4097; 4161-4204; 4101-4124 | 0.2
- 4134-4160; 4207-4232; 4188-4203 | 0.0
